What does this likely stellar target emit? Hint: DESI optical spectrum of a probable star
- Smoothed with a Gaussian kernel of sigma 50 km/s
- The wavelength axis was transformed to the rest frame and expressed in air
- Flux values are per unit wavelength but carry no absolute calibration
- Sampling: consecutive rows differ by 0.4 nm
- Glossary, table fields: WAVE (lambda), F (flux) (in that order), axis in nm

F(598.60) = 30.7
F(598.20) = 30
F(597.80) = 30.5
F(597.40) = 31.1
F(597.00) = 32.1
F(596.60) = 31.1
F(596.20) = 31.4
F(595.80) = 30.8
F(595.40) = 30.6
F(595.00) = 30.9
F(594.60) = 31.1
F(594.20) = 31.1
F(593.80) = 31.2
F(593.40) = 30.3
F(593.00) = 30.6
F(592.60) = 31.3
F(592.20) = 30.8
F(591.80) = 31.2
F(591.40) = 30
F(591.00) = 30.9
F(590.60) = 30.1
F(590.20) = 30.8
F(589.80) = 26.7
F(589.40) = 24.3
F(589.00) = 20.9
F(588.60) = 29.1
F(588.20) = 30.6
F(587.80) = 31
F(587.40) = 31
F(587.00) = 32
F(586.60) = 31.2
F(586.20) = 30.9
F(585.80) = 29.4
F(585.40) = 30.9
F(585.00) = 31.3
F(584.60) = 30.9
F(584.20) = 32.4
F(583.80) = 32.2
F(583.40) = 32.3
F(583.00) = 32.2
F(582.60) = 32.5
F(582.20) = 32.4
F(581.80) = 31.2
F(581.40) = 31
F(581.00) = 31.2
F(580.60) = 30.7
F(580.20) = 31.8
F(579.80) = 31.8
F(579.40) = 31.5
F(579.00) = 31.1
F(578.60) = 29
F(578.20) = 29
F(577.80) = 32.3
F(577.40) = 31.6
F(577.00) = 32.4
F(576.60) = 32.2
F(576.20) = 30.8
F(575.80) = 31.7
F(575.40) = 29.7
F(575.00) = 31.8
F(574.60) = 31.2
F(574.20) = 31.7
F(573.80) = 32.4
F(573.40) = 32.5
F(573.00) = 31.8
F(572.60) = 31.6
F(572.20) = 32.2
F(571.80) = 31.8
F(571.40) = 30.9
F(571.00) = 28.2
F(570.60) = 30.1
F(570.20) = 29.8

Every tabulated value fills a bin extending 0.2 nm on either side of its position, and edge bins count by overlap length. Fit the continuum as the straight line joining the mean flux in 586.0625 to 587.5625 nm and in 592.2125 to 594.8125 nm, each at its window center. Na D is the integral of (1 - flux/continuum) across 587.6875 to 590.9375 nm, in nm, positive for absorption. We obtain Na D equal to 0.33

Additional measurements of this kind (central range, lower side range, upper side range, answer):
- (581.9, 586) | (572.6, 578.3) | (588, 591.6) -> -0.29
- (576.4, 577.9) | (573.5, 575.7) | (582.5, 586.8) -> -0.03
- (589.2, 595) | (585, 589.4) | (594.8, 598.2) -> 0.05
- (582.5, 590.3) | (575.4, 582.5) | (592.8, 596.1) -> 0.24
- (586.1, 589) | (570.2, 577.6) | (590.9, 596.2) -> 0.08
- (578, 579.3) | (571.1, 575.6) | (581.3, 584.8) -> 0.08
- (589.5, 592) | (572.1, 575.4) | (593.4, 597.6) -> 0.12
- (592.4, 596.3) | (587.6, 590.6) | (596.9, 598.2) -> -0.15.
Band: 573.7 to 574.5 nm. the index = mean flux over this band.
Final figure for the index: 31.9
